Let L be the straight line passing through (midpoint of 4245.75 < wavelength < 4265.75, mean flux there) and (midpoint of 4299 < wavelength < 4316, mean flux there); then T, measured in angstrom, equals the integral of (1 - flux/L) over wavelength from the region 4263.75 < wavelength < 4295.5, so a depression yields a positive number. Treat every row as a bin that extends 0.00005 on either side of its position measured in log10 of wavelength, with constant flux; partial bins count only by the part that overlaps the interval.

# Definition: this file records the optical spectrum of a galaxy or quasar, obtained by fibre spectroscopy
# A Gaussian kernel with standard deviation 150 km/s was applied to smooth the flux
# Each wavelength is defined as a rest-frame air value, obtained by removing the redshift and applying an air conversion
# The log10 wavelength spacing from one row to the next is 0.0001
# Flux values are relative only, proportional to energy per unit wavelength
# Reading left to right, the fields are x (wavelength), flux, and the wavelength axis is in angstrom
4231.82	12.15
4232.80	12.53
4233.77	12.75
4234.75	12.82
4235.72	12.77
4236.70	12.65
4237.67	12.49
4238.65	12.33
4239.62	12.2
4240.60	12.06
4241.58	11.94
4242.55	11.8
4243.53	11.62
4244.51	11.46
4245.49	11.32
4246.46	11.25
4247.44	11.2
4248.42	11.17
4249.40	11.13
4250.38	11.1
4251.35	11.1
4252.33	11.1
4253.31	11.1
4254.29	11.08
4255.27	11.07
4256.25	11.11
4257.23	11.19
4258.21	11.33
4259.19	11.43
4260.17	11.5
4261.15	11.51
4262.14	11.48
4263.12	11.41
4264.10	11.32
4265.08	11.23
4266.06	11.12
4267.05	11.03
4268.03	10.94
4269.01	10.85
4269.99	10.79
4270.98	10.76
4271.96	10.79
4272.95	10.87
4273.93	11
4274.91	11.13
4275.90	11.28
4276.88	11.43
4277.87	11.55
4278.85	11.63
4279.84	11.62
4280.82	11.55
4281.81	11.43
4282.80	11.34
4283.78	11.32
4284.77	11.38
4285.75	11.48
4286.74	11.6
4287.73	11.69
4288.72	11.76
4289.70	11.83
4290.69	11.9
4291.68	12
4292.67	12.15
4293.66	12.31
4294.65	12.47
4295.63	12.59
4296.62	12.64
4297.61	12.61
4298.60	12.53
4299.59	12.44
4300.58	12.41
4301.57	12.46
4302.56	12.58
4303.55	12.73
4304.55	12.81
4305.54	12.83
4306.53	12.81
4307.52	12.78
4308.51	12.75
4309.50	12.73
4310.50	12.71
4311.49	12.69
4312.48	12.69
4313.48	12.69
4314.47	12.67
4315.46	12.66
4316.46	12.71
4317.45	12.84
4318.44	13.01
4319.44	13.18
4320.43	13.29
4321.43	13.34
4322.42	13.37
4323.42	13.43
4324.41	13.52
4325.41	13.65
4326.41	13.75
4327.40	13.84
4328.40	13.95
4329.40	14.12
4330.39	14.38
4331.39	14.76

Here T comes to 1.2 angstrom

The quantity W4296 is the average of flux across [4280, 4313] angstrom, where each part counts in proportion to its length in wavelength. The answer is 12.2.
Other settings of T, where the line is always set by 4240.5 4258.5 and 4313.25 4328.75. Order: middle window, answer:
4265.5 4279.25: 0.98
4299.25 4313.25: 0.19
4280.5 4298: 0.71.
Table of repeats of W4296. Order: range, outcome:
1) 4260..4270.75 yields 11.2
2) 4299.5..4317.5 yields 12.7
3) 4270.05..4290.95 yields 11.4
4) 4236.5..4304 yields 11.6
